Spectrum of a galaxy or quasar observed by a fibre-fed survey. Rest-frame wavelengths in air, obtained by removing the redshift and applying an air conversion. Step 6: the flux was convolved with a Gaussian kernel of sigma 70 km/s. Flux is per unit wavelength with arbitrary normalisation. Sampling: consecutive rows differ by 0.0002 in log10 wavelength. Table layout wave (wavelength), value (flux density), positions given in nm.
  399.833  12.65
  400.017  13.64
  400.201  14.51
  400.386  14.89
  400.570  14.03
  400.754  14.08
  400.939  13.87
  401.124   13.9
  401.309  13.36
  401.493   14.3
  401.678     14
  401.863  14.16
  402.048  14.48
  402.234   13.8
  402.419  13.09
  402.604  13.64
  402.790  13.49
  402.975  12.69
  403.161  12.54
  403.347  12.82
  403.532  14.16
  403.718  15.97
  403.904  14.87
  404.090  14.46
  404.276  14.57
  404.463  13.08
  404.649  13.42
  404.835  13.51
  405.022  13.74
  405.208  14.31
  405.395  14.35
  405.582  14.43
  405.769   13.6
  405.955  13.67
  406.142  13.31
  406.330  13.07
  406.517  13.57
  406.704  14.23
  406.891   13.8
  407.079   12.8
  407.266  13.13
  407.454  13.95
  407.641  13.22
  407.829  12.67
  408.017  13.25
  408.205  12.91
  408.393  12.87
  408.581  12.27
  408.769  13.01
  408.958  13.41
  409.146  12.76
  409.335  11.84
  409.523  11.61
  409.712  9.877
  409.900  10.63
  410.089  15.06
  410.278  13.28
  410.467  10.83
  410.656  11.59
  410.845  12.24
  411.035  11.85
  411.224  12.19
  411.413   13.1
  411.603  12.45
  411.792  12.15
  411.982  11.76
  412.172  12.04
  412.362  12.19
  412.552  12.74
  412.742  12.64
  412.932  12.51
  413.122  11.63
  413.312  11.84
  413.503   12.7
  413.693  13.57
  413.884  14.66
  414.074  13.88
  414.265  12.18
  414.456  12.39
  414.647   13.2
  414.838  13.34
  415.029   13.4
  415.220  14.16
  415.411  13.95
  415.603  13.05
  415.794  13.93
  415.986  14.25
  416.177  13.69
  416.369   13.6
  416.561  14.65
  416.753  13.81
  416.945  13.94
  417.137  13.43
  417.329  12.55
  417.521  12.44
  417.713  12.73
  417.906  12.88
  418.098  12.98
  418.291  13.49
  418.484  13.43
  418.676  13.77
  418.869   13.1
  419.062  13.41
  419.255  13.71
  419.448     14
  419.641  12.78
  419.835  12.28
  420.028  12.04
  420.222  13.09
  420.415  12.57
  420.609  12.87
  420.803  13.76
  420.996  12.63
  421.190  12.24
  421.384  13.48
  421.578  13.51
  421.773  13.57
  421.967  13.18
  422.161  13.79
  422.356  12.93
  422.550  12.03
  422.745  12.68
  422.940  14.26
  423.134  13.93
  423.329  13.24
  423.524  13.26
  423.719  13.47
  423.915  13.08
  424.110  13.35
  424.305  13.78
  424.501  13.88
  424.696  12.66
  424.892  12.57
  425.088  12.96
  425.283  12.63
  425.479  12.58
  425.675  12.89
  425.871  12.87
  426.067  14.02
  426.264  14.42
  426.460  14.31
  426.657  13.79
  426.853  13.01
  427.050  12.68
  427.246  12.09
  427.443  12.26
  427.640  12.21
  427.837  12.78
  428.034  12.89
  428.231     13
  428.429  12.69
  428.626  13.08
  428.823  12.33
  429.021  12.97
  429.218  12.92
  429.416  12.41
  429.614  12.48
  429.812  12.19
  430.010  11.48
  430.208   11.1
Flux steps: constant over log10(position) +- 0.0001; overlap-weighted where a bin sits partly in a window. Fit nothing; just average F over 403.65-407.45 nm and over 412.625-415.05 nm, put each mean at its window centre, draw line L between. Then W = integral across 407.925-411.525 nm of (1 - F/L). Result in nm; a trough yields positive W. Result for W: 0.28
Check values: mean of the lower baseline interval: 13.9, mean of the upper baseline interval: 12.9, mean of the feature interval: 12.3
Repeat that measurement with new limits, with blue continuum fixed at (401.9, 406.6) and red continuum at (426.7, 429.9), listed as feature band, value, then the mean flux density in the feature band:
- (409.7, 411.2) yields 0.16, 12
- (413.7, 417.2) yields -0.10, 13.6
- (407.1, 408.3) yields 0.04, 13.2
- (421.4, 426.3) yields -0.15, 13.2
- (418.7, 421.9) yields -0.01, 13.1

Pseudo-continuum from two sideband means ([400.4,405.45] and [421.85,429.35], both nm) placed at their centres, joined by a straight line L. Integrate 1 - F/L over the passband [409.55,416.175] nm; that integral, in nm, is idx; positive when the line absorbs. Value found 0.41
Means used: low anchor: 13.9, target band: 12.7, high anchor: 13.1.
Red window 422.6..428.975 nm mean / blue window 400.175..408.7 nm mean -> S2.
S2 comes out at 0.96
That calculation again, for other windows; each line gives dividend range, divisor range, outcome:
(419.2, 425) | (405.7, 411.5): 1.03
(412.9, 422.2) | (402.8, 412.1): 1.01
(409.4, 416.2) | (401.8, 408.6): 0.93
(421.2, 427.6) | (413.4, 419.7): 0.98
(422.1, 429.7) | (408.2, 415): 1.05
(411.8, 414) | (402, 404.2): 0.91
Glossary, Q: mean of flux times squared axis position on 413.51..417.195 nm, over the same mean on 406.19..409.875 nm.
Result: 1.10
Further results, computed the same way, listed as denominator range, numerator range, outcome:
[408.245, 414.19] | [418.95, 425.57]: 1.11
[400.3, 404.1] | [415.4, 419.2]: 1.04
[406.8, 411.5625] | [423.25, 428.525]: 1.13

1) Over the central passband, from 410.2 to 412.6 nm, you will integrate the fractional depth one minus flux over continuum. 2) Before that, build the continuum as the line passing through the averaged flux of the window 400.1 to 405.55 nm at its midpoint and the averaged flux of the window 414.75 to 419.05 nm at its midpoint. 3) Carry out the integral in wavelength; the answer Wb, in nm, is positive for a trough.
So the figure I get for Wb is 0.26 nm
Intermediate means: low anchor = 13.9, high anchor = 13.5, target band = 12.2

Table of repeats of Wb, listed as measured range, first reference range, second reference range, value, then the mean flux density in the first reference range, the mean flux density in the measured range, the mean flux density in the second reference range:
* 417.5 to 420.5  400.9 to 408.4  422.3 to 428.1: 0.05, 13.7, 13.1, 13.1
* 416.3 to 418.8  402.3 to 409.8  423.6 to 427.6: -0.02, 13.4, 13.4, 13.2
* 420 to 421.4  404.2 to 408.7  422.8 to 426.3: 0.05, 13.5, 12.8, 13.3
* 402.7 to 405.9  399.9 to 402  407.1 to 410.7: -0.11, 14.1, 13.9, 12.6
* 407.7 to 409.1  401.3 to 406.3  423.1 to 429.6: 0.08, 13.8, 12.9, 13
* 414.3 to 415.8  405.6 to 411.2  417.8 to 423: -0.04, 12.8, 13.3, 13.1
